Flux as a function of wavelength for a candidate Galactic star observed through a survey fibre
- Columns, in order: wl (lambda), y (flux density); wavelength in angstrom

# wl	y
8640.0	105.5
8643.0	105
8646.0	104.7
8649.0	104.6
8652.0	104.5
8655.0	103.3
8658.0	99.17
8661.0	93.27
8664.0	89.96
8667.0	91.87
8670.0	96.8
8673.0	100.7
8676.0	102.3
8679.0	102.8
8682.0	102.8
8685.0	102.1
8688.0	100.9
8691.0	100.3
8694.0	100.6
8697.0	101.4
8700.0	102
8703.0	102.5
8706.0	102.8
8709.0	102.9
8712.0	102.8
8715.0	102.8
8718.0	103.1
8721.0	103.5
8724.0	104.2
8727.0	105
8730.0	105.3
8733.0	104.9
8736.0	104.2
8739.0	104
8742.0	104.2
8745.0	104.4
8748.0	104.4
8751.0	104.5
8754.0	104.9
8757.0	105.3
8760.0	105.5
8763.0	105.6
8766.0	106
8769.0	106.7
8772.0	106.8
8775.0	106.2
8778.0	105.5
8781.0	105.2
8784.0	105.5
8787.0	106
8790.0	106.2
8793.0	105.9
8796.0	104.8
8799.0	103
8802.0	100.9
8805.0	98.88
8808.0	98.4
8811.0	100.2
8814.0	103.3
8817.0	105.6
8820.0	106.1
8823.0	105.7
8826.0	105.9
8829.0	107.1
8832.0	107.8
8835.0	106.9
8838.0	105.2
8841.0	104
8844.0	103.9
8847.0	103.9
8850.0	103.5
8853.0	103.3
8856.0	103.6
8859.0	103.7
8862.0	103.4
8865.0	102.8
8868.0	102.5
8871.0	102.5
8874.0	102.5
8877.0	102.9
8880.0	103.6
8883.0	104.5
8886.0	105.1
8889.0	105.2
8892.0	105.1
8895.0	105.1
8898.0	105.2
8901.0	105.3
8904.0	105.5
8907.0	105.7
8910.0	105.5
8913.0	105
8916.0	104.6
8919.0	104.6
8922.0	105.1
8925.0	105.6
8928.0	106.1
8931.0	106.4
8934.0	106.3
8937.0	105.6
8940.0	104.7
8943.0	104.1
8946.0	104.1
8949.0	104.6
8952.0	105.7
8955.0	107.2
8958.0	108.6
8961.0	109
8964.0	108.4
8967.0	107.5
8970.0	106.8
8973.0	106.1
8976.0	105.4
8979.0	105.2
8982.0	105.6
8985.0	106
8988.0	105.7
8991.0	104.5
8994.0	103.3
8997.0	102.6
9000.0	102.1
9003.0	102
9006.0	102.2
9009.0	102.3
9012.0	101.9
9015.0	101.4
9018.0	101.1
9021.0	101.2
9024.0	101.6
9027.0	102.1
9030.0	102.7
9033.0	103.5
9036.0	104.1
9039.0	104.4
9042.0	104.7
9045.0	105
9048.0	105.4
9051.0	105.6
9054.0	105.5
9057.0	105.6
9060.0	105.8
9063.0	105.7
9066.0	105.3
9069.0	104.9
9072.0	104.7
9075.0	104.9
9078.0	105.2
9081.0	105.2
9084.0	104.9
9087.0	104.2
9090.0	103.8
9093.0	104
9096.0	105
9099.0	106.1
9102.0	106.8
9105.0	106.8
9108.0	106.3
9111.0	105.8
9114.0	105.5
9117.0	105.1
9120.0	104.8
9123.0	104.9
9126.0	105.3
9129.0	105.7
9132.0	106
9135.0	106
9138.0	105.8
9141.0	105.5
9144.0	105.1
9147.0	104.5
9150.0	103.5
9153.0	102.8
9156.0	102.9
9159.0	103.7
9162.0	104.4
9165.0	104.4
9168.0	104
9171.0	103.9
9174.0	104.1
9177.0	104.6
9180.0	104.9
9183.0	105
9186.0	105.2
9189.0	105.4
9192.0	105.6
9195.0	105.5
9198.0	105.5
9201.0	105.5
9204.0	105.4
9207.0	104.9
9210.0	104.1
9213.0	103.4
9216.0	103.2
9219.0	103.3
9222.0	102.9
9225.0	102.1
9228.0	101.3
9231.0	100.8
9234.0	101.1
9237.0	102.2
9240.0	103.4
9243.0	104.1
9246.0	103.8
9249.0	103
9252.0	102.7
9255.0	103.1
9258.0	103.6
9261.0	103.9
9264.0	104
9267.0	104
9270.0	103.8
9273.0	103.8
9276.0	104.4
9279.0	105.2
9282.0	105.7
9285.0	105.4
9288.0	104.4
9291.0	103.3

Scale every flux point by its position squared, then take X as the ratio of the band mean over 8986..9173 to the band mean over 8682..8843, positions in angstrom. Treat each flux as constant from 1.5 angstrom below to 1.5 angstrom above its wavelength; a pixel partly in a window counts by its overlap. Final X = 1.1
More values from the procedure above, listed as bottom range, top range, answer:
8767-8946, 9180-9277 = 1.08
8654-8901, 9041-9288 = 1.10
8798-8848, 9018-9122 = 1.06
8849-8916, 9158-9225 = 1.07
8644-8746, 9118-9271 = 1.14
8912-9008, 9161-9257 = 1.04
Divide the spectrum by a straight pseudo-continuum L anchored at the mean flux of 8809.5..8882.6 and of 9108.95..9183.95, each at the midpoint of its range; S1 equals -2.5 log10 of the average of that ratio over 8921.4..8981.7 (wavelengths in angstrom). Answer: -0.02 mag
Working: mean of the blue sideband 104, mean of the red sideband 105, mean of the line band 106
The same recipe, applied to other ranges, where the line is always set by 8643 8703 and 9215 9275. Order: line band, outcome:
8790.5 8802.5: -0.03 mag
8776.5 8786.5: -0.05 mag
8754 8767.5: -0.05 mag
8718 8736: -0.04 mag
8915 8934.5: -0.04 mag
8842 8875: -0.02 mag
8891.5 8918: -0.04 mag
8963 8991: -0.05 mag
